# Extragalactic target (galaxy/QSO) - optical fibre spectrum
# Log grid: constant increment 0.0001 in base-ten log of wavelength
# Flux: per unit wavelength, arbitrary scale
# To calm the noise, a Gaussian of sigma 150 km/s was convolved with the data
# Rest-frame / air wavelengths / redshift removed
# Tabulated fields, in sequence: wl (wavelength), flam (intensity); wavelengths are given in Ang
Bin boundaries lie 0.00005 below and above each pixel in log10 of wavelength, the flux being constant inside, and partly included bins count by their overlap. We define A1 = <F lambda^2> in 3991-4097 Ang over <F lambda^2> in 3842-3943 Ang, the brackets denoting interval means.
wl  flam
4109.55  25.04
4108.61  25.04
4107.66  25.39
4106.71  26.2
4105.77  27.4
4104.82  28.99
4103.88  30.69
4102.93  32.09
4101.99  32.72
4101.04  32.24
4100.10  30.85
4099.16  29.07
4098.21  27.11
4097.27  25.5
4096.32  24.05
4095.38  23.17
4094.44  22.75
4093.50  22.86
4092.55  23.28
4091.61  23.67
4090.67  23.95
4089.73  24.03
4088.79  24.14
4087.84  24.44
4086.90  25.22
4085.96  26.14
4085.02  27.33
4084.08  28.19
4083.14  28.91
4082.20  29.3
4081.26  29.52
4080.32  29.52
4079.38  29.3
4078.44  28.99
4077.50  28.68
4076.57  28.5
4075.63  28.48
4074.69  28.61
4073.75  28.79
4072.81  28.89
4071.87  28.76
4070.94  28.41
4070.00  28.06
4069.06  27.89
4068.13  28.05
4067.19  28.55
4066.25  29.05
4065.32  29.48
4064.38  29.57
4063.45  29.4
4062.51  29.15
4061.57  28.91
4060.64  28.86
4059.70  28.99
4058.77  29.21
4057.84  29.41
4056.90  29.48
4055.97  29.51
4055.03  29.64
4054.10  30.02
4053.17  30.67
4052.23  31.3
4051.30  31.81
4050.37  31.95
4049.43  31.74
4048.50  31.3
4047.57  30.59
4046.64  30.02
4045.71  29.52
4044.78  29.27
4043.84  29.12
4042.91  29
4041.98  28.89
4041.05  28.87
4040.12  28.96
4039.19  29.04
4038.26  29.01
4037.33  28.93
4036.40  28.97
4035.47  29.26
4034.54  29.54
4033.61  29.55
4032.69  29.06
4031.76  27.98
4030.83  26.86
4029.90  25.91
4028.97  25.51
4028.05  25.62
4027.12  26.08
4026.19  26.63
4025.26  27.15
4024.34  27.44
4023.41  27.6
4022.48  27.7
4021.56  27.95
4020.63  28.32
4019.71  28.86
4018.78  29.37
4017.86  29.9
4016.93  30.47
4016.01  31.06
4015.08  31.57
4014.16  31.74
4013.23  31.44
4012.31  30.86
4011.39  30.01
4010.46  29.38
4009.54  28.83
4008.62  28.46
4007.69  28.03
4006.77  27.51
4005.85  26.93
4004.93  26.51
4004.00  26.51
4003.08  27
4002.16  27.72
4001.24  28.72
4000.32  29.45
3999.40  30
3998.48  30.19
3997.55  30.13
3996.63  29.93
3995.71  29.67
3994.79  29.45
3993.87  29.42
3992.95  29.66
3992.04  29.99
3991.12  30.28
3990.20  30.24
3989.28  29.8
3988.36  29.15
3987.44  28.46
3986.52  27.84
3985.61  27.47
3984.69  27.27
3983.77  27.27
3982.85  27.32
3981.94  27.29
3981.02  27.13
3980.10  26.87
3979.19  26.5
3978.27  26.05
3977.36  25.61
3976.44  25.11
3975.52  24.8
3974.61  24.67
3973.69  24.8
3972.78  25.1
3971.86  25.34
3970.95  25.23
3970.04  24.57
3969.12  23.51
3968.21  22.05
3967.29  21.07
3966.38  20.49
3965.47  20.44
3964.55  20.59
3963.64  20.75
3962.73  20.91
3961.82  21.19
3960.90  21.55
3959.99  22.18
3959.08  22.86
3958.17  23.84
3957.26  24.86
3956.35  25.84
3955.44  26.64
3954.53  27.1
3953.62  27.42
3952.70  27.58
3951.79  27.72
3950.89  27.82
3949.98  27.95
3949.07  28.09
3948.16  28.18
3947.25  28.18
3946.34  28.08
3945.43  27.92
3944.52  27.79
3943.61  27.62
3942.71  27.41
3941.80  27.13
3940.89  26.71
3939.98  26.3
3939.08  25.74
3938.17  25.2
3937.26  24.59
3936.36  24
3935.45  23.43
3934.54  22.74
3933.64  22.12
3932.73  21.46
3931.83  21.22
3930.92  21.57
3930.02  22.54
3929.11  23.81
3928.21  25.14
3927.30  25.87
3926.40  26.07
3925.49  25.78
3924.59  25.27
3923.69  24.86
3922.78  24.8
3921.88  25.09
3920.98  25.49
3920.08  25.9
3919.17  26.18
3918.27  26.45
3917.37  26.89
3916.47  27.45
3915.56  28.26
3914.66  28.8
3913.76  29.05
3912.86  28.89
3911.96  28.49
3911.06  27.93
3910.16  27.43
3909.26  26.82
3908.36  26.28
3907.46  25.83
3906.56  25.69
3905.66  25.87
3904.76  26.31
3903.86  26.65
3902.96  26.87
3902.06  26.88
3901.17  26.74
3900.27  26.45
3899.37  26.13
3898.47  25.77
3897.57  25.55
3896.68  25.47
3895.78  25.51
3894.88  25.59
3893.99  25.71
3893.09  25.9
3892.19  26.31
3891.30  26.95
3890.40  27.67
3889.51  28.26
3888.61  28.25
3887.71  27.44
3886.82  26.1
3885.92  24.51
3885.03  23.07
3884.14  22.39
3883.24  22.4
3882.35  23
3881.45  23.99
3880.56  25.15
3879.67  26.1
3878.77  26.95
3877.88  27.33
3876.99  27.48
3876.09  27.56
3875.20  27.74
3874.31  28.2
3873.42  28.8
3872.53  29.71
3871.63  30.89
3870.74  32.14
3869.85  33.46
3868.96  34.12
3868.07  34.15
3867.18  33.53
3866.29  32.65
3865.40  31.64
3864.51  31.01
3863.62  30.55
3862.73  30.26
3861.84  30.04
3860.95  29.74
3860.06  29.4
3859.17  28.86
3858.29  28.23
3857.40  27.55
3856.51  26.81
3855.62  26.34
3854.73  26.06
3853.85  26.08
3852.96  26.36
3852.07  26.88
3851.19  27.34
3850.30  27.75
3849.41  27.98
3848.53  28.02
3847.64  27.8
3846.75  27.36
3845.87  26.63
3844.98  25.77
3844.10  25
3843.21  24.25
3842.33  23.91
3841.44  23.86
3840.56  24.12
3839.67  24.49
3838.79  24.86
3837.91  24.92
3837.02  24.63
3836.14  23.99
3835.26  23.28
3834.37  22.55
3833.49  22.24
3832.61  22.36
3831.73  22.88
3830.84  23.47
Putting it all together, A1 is 1.15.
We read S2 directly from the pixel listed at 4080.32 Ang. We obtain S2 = 29.52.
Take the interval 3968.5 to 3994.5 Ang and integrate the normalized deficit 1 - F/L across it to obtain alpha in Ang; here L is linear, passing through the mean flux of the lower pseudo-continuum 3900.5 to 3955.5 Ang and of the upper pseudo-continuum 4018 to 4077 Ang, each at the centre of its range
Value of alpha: 0.4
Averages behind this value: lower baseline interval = 26.2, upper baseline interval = 28.9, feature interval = 27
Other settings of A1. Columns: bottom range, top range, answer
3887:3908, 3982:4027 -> 1.15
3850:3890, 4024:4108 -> 1.11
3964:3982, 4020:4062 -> 1.23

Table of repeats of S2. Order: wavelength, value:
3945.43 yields 27.92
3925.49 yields 25.78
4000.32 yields 29.45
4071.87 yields 28.76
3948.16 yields 28.18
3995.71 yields 29.67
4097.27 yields 25.5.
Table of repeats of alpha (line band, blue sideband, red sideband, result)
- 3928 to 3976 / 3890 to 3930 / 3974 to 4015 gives 4.7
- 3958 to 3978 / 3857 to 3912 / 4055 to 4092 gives 3.4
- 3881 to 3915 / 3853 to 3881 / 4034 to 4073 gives 3.6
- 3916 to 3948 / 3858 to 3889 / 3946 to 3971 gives 0.4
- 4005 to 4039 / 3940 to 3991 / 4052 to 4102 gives -2.2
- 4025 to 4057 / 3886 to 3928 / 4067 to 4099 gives -2.7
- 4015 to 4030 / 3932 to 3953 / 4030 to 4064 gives 0.4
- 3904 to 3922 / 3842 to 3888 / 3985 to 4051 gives 0.8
